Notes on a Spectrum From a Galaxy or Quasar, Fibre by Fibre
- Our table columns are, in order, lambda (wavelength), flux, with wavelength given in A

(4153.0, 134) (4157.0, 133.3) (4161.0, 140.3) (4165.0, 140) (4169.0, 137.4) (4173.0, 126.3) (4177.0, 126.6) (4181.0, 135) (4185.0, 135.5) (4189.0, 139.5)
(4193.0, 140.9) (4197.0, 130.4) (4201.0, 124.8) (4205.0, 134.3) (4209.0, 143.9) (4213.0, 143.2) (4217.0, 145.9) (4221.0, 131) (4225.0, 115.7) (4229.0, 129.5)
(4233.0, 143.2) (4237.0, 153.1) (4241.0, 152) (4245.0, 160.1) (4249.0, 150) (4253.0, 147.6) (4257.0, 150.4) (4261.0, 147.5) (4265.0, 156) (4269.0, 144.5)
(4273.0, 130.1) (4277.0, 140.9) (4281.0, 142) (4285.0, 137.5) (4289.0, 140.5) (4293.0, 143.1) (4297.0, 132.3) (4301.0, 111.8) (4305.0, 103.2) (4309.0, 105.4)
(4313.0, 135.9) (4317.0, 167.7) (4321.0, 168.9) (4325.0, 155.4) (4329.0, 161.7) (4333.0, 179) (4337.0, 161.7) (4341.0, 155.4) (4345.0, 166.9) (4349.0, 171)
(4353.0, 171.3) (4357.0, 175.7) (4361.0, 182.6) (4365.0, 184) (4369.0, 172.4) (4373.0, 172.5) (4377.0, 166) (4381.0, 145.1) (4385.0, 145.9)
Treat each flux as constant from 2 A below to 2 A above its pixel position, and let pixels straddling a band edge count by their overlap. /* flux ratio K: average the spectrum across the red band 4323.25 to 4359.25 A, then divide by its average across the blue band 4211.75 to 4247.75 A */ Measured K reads 1.2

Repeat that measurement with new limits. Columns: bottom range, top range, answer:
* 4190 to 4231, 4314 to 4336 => 1.23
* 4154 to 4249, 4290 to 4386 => 1.13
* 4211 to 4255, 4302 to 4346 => 1.05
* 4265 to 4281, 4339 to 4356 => 1.18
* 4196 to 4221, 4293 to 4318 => 0.92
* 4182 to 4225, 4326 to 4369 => 1.26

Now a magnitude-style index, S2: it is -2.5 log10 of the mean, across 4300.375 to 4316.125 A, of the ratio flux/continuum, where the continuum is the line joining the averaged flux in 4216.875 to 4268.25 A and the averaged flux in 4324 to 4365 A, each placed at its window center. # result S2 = 0.334 mag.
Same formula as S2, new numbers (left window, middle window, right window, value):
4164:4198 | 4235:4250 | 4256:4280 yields -0.09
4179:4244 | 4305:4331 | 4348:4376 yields 0.13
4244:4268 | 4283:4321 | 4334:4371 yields 0.21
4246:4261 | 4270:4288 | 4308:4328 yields 0.09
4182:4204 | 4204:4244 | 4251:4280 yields -0.01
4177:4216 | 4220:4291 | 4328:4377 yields 0.05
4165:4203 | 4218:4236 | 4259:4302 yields 0.03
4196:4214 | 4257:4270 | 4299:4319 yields -0.16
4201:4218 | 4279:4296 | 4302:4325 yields -0.02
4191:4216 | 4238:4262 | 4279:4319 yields -0.13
